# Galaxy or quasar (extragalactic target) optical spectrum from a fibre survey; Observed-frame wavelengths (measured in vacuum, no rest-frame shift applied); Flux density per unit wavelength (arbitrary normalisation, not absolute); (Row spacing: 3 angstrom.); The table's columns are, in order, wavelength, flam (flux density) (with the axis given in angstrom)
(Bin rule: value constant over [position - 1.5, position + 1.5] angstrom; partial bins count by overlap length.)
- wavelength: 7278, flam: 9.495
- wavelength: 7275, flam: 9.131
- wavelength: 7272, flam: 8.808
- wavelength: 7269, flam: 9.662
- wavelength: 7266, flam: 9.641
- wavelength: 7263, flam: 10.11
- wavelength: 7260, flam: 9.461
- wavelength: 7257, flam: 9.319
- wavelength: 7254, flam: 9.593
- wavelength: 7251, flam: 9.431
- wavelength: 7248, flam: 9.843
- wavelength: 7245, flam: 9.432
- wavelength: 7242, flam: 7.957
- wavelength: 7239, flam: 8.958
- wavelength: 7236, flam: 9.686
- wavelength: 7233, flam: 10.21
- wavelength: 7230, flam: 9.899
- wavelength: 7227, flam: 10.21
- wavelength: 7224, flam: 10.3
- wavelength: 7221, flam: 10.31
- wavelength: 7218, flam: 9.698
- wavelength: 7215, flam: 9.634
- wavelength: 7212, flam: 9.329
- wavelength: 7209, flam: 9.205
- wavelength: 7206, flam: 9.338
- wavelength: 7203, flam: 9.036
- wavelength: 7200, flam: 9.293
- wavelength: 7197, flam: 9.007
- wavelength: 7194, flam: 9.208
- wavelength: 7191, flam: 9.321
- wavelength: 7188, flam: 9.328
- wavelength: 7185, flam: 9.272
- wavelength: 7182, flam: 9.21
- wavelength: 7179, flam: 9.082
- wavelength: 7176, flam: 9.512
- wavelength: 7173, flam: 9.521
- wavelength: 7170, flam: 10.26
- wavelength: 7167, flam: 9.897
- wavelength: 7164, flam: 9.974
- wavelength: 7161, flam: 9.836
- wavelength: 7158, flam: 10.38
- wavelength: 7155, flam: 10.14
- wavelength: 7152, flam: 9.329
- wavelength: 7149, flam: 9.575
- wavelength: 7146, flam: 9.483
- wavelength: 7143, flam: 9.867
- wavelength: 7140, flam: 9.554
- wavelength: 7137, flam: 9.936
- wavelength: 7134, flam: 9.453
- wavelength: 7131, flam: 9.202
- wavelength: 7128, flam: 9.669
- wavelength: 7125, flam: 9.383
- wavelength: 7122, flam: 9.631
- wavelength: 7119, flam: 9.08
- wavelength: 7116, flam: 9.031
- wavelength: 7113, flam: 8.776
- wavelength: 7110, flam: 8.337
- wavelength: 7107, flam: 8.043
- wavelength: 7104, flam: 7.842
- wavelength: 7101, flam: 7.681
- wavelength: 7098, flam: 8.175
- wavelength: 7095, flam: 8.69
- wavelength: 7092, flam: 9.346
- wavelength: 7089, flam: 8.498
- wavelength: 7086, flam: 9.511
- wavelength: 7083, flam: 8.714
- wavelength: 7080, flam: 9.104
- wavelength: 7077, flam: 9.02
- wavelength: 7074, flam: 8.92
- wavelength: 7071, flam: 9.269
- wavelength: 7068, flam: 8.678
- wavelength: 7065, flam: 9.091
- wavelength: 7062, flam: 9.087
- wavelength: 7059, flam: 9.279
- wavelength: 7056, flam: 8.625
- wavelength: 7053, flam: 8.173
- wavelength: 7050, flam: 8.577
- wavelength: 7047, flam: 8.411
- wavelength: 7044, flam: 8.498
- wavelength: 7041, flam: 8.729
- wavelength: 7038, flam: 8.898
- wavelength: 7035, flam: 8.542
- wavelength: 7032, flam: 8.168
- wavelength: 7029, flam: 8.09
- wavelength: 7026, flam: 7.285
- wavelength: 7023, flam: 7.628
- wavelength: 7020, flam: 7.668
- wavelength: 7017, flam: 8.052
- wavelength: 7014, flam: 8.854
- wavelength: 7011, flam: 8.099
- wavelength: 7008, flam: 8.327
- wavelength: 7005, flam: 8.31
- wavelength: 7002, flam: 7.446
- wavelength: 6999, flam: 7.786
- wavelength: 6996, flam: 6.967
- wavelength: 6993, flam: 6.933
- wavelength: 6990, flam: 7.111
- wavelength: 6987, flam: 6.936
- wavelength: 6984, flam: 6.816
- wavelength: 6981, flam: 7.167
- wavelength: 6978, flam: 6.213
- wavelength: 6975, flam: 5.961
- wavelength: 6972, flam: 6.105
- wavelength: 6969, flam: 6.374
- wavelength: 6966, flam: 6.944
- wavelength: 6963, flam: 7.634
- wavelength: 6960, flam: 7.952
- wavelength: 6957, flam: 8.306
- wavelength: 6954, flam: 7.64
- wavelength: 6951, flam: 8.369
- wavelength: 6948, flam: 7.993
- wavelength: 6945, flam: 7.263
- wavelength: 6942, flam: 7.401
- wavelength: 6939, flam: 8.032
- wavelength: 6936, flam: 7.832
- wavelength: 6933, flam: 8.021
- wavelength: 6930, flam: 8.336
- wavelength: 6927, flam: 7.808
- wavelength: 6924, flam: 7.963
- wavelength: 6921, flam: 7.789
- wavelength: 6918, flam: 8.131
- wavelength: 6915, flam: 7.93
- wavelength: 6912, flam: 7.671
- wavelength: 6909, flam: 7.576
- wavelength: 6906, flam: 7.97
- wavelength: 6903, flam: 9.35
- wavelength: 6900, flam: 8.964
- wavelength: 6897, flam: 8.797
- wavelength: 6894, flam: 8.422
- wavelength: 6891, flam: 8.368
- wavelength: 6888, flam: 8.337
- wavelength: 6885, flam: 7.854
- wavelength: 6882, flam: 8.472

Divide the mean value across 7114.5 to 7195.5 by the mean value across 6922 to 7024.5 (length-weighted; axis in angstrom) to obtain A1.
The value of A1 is 1.27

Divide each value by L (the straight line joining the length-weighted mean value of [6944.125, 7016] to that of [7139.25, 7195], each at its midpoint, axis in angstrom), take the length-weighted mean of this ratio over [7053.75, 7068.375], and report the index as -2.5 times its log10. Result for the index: -0.071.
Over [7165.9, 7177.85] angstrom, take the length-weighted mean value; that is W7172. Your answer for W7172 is 9.77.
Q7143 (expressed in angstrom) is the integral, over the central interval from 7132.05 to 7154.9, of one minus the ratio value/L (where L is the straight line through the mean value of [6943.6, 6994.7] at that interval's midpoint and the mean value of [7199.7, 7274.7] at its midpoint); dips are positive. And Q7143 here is -2.4 angstrom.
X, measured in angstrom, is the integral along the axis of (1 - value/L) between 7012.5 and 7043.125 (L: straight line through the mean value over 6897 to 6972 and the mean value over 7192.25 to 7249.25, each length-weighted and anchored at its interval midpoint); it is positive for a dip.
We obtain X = 0.7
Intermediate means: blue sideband 7.87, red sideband 9.5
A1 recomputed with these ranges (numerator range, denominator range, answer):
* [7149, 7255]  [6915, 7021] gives 1.26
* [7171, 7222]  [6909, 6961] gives 1.19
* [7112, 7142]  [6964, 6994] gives 1.41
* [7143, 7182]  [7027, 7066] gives 1.13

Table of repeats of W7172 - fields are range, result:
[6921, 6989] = 7.42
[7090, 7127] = 8.68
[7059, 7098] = 8.97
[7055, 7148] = 9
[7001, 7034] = 8.01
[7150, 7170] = 9.94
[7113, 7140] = 9.39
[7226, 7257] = 9.5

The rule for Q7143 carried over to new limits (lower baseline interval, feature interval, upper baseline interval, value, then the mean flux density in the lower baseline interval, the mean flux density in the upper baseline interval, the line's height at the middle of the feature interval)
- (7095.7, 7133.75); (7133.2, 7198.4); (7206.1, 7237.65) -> -2.4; 8.76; 9.82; 9.27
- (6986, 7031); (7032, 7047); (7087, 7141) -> -1.0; 7.71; 8.91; 8.06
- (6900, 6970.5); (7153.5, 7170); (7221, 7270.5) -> -1.6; 7.86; 9.63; 9.15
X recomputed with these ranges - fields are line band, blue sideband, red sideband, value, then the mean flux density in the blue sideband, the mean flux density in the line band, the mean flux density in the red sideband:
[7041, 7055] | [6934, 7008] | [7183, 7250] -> -0.8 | 7.34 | 8.46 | 9.47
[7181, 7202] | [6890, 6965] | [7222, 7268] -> 0.3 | 8.05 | 9.23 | 9.61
